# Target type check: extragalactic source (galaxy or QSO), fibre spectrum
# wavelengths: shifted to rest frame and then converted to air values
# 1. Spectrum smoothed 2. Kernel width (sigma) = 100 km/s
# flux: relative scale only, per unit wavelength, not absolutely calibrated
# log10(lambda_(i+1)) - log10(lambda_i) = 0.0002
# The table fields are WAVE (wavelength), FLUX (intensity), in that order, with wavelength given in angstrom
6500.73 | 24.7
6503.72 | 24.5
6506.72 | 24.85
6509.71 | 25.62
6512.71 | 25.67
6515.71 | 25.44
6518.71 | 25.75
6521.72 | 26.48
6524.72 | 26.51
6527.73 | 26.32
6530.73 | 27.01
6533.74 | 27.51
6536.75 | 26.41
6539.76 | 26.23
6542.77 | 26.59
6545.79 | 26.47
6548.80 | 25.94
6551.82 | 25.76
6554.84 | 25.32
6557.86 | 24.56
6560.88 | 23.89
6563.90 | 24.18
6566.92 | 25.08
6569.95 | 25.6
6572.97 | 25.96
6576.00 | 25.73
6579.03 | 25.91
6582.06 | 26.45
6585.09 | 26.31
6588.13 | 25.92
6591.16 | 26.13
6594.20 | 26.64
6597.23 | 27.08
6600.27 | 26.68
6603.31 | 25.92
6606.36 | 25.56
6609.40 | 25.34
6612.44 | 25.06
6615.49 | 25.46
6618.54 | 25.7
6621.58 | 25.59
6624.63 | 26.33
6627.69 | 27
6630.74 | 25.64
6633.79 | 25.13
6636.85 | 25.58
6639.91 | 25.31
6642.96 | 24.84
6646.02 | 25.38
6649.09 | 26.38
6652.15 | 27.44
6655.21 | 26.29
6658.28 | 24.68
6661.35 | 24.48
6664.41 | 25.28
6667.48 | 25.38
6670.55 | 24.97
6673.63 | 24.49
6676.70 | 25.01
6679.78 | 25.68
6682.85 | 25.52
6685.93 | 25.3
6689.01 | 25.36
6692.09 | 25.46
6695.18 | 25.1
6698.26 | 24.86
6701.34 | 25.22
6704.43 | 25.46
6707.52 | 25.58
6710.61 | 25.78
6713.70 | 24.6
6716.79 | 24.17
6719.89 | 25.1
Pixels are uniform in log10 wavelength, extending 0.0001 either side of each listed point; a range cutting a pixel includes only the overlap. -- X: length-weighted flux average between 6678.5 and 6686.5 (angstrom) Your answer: 25.5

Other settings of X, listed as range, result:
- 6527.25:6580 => 25.8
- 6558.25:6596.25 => 25.6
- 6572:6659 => 25.9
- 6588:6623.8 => 25.9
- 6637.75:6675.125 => 25.4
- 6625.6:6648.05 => 25.6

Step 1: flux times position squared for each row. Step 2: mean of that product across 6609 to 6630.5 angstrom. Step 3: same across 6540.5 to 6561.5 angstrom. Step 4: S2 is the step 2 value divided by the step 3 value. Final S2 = 1.03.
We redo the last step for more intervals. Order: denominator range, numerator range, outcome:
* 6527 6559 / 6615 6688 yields 1.01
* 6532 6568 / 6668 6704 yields 1.02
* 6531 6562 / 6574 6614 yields 1.02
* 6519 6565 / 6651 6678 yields 1.01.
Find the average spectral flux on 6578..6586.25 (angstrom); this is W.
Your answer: 26.2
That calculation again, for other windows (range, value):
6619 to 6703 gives 25.5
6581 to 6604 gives 26.4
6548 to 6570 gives 25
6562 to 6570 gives 24.8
